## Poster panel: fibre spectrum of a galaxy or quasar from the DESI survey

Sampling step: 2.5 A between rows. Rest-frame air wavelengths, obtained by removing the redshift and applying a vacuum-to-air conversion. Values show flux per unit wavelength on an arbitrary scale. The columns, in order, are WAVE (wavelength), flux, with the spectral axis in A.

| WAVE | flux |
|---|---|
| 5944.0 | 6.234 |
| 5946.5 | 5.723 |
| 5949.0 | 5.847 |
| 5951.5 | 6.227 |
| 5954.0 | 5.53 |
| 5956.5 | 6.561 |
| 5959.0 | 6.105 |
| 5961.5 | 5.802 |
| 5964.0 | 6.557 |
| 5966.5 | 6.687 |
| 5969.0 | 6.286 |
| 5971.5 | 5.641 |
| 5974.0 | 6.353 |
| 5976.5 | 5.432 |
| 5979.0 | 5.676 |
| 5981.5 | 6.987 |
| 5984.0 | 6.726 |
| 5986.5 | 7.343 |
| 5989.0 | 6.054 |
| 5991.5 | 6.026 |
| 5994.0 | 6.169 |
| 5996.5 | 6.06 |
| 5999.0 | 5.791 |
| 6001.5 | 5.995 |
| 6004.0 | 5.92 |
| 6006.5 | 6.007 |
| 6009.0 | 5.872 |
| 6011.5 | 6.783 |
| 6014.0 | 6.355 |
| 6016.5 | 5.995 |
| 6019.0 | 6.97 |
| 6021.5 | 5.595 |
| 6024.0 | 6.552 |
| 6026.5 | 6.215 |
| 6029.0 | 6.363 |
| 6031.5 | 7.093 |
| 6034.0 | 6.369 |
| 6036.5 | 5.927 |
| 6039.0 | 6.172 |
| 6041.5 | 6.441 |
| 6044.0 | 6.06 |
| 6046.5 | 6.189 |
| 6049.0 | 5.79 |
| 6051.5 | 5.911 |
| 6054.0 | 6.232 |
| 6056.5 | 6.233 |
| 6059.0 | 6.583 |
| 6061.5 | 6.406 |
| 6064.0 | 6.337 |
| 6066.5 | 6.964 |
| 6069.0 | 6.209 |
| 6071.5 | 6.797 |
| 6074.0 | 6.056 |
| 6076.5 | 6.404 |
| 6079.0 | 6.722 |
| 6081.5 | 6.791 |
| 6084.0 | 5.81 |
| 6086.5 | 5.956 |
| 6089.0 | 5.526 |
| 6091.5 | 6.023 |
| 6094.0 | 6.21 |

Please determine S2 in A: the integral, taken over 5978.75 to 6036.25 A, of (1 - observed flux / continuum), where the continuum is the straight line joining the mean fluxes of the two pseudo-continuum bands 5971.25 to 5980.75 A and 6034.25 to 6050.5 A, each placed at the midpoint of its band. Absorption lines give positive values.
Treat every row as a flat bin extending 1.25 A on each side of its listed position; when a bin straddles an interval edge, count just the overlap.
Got -3.2 A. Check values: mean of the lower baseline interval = 5.85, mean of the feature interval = 6.31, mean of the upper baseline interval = 6.11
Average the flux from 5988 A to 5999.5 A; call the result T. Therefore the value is 6.03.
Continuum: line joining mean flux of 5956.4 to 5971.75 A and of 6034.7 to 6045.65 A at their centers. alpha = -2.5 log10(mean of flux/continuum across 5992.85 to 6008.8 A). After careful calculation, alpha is 0.04 mag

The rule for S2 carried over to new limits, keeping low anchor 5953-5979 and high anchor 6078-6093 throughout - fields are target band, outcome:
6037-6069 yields -0.8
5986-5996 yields -0.3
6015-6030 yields -0.4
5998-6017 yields 0.0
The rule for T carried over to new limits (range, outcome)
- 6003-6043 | 6.29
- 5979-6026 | 6.27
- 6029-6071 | 6.32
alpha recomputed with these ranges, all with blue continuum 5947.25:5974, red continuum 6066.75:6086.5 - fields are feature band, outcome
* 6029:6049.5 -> 0.01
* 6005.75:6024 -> 0.00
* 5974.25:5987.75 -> -0.04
